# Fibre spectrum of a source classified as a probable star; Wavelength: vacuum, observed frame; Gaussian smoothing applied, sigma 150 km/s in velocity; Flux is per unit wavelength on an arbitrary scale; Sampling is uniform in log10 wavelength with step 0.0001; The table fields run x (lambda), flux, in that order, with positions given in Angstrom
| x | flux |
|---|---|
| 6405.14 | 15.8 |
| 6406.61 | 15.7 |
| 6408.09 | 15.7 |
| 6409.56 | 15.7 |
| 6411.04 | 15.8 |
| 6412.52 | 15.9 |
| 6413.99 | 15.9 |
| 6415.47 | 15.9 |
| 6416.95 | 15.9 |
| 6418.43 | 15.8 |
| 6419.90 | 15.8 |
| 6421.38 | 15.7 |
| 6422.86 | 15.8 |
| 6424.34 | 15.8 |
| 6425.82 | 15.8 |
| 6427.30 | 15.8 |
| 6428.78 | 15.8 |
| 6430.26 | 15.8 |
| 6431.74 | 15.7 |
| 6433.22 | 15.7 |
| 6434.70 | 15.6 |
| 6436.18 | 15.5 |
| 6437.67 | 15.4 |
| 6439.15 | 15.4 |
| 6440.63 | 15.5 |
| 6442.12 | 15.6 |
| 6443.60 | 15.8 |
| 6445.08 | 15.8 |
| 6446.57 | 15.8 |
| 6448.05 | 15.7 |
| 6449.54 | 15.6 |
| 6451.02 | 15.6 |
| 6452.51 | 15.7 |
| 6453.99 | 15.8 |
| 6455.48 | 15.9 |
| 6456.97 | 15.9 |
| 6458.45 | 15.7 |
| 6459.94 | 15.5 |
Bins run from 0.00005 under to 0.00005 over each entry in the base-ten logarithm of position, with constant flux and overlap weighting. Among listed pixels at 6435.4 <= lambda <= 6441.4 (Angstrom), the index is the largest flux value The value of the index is 15.5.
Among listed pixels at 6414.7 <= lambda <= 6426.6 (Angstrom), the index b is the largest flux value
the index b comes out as 15.9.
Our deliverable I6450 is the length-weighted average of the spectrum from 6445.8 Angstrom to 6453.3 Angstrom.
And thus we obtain 15.7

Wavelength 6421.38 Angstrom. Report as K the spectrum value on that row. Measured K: 15.7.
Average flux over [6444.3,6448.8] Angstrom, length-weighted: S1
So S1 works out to 15.8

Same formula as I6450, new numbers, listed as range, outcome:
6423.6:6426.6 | 15.8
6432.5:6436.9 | 15.6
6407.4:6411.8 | 15.7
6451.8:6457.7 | 15.8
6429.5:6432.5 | 15.8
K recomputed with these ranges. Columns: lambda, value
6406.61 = 15.7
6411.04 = 15.8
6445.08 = 15.8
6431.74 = 15.7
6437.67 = 15.4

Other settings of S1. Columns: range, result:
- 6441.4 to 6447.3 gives 15.8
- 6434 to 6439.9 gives 15.5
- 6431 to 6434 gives 15.7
